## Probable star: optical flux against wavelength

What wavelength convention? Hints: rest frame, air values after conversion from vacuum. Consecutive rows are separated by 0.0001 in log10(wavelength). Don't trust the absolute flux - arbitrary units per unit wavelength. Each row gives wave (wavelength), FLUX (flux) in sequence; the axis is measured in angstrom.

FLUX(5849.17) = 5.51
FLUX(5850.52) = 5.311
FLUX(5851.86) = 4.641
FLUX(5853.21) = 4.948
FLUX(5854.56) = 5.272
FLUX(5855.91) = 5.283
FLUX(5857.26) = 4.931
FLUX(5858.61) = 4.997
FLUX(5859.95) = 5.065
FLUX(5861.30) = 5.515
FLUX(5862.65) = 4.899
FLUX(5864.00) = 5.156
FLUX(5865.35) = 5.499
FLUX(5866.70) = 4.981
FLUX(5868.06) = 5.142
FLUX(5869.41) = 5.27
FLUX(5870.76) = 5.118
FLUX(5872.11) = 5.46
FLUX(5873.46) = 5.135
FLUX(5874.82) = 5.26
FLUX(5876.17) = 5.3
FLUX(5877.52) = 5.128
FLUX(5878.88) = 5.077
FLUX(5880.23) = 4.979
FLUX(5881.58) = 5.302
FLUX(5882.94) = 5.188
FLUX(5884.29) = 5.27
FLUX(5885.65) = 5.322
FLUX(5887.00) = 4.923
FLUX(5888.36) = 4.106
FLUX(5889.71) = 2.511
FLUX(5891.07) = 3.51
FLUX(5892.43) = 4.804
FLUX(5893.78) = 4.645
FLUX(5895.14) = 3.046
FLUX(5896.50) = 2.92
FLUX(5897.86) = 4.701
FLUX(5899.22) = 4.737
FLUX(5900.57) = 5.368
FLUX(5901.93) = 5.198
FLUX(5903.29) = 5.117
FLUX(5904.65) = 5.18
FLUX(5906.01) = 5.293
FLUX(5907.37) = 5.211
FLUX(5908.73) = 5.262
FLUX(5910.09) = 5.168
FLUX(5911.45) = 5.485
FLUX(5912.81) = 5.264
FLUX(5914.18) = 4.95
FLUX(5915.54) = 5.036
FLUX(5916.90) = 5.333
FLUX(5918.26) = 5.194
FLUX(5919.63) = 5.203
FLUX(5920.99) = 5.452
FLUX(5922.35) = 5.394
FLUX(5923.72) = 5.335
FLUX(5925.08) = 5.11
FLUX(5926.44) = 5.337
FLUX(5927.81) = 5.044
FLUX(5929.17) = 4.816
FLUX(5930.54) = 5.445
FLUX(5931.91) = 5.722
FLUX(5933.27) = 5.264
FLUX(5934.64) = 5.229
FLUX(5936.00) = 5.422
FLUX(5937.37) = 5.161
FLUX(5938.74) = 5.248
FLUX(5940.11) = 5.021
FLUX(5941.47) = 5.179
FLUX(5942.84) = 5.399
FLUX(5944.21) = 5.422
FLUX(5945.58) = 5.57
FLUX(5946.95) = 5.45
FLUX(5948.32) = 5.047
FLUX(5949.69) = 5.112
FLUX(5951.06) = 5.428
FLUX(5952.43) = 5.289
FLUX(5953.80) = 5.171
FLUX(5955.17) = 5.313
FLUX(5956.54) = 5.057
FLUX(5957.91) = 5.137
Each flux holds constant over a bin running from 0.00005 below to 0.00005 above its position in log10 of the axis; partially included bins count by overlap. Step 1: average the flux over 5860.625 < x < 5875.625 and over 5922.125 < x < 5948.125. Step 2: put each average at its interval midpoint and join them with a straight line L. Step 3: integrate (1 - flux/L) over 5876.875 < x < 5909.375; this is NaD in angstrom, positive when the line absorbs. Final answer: 3.4 angstrom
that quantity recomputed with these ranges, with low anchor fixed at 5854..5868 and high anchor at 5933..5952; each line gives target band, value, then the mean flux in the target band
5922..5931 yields 0.1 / 5.2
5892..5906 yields 1.6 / 4.6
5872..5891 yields 1.2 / 4.86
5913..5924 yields 0.0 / 5.23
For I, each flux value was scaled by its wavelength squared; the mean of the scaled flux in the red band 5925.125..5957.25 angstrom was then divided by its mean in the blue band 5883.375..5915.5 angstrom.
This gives 1.1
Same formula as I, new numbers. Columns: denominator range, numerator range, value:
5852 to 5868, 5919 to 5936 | 1.06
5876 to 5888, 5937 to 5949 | 1.05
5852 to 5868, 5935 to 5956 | 1.06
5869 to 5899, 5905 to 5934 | 1.14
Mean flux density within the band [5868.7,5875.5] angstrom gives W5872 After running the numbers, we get 5.25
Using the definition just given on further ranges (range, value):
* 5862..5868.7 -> 5.13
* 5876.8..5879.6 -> 5.1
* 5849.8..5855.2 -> 5.05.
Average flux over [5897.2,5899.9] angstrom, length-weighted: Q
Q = 4.73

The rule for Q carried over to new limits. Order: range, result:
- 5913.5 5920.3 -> 5.14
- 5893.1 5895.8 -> 3.86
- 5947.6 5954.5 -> 5.21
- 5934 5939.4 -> 5.27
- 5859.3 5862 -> 5.29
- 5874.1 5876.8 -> 5.27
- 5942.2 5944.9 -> 5.41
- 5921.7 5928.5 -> 5.24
